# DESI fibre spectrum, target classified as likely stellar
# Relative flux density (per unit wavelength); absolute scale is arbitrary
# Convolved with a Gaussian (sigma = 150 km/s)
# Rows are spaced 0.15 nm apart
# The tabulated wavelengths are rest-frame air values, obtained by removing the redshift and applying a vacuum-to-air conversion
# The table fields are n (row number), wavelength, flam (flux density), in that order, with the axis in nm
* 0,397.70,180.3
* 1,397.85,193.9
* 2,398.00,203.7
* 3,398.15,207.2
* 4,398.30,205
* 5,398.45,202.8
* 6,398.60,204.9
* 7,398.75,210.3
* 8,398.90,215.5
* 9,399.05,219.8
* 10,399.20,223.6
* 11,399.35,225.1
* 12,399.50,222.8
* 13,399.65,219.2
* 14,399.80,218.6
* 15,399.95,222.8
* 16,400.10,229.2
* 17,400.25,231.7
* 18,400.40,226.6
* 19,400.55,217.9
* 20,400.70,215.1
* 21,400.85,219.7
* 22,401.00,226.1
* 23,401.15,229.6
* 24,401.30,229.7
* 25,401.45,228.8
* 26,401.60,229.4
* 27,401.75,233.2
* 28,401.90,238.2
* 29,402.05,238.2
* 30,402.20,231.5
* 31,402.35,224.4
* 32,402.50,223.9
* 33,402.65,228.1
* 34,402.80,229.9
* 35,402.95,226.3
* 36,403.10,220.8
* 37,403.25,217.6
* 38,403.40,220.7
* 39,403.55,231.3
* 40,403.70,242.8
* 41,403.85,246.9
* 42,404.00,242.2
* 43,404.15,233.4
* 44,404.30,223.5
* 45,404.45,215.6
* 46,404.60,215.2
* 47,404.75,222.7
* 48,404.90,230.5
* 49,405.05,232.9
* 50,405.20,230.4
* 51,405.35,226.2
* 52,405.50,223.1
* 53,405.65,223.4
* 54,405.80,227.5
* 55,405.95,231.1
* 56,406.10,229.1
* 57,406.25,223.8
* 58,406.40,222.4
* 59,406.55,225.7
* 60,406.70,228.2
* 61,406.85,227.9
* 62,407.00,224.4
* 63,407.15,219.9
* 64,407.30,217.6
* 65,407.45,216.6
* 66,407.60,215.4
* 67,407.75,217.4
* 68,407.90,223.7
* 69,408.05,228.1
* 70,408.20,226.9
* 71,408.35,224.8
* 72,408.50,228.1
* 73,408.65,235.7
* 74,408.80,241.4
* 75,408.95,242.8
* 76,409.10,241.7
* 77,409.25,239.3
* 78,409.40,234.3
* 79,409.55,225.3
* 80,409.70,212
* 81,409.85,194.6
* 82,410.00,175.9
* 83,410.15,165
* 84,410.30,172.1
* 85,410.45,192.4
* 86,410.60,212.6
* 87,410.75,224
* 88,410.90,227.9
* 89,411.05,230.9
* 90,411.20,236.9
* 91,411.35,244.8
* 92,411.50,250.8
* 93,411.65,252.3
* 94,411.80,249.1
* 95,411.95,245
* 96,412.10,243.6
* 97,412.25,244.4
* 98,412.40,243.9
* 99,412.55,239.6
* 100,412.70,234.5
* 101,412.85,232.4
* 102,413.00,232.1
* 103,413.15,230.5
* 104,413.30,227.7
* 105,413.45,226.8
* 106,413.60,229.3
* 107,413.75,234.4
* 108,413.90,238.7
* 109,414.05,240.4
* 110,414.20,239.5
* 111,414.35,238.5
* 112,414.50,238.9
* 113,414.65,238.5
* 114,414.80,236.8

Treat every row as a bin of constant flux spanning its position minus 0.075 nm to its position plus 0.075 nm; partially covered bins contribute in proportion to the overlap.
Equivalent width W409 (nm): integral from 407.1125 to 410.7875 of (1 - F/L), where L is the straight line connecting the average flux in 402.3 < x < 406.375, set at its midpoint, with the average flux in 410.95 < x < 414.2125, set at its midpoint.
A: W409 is 0.26 nm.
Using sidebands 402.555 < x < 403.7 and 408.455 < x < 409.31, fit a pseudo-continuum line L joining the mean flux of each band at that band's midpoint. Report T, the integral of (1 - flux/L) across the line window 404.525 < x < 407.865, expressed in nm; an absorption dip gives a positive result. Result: 0.12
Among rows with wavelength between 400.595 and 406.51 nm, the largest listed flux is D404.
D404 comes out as 246.9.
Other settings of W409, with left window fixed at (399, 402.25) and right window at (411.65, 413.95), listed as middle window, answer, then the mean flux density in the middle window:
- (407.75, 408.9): 0.02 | 229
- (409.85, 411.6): 0.17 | 212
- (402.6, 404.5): 0.00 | 229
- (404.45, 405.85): 0.03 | 225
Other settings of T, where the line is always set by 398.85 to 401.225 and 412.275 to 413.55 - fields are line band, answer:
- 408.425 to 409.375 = -0.03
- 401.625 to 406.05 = -0.05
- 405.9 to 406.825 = 0.01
